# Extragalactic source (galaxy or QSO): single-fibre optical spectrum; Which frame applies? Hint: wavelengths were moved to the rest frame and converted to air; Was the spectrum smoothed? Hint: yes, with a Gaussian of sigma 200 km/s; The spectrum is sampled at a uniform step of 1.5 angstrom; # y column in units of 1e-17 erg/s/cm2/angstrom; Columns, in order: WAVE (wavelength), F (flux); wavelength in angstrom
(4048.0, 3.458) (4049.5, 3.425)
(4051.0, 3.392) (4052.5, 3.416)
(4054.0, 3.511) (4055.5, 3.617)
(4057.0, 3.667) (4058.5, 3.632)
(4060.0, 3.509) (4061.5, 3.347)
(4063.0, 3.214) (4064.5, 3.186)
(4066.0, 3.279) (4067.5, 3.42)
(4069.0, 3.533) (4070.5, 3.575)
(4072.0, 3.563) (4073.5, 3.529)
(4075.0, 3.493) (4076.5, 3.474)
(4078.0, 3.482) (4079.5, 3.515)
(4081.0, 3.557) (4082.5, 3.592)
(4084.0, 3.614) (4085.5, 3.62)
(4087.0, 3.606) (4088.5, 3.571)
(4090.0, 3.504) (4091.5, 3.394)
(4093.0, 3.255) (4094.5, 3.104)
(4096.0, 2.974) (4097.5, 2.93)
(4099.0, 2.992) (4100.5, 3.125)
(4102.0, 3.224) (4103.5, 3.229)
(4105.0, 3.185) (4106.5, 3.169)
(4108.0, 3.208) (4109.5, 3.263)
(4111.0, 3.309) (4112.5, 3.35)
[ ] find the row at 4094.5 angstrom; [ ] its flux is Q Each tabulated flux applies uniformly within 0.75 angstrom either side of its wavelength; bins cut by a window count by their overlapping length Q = 3.104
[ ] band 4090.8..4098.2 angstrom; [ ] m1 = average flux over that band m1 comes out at 3.13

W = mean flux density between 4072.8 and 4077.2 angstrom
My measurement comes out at 3.5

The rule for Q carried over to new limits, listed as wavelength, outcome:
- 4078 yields 3.482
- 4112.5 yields 3.35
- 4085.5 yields 3.62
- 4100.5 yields 3.125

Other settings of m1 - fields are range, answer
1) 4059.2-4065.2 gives 3.32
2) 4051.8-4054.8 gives 3.47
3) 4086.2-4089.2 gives 3.59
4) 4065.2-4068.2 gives 3.35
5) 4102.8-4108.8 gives 3.2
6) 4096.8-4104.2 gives 3.1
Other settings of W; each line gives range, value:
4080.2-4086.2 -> 3.59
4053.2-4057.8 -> 3.6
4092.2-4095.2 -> 3.18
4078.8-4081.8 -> 3.54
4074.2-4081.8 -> 3.5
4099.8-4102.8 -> 3.18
